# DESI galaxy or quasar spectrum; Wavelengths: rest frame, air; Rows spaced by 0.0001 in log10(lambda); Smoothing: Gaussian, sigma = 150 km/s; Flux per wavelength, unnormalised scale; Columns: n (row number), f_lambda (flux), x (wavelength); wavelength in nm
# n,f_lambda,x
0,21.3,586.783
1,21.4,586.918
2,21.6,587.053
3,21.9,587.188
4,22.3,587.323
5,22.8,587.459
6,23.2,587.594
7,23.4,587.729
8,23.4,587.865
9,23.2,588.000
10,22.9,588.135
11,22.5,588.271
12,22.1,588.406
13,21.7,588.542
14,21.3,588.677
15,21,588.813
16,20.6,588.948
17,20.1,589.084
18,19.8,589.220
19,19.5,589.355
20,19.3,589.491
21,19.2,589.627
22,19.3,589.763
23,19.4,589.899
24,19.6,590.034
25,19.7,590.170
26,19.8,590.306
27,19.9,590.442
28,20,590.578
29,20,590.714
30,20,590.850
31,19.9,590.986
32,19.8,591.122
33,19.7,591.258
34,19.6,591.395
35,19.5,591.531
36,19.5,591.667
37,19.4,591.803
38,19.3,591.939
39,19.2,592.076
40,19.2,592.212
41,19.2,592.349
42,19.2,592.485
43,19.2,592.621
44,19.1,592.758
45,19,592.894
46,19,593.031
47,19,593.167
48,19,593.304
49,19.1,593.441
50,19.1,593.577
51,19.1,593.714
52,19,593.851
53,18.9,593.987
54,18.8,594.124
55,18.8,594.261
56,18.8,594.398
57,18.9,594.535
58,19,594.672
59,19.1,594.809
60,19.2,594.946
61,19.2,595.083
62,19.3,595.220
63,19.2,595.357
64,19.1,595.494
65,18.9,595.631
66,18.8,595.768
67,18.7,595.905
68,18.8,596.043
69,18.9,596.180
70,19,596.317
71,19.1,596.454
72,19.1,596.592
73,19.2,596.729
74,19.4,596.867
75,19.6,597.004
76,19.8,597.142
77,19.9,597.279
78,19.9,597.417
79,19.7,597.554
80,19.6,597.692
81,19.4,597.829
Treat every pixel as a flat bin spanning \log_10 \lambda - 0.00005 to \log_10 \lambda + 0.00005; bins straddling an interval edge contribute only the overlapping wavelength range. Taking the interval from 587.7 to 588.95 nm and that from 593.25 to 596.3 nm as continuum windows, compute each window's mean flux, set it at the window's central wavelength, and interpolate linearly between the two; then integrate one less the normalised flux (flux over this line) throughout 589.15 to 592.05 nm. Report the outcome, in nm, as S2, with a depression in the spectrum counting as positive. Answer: 0.20 nm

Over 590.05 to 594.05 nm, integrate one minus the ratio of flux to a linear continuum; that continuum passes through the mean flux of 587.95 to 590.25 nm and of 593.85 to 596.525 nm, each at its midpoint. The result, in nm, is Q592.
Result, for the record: 0.09 nm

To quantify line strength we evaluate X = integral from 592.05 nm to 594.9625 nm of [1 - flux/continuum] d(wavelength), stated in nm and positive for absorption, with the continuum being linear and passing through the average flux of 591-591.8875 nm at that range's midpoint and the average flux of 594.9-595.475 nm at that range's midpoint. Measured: 0.05 nm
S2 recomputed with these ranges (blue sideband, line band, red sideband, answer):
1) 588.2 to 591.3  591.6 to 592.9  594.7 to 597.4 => 0.04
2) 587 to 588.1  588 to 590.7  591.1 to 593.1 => 0.12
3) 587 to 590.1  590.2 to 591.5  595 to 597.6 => 0.05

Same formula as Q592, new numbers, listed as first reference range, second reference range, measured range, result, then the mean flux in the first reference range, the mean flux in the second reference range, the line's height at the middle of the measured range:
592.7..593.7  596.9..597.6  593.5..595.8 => 0.04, 19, 19.8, 19.3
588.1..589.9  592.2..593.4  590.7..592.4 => 0.00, 20.6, 19.1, 19.6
